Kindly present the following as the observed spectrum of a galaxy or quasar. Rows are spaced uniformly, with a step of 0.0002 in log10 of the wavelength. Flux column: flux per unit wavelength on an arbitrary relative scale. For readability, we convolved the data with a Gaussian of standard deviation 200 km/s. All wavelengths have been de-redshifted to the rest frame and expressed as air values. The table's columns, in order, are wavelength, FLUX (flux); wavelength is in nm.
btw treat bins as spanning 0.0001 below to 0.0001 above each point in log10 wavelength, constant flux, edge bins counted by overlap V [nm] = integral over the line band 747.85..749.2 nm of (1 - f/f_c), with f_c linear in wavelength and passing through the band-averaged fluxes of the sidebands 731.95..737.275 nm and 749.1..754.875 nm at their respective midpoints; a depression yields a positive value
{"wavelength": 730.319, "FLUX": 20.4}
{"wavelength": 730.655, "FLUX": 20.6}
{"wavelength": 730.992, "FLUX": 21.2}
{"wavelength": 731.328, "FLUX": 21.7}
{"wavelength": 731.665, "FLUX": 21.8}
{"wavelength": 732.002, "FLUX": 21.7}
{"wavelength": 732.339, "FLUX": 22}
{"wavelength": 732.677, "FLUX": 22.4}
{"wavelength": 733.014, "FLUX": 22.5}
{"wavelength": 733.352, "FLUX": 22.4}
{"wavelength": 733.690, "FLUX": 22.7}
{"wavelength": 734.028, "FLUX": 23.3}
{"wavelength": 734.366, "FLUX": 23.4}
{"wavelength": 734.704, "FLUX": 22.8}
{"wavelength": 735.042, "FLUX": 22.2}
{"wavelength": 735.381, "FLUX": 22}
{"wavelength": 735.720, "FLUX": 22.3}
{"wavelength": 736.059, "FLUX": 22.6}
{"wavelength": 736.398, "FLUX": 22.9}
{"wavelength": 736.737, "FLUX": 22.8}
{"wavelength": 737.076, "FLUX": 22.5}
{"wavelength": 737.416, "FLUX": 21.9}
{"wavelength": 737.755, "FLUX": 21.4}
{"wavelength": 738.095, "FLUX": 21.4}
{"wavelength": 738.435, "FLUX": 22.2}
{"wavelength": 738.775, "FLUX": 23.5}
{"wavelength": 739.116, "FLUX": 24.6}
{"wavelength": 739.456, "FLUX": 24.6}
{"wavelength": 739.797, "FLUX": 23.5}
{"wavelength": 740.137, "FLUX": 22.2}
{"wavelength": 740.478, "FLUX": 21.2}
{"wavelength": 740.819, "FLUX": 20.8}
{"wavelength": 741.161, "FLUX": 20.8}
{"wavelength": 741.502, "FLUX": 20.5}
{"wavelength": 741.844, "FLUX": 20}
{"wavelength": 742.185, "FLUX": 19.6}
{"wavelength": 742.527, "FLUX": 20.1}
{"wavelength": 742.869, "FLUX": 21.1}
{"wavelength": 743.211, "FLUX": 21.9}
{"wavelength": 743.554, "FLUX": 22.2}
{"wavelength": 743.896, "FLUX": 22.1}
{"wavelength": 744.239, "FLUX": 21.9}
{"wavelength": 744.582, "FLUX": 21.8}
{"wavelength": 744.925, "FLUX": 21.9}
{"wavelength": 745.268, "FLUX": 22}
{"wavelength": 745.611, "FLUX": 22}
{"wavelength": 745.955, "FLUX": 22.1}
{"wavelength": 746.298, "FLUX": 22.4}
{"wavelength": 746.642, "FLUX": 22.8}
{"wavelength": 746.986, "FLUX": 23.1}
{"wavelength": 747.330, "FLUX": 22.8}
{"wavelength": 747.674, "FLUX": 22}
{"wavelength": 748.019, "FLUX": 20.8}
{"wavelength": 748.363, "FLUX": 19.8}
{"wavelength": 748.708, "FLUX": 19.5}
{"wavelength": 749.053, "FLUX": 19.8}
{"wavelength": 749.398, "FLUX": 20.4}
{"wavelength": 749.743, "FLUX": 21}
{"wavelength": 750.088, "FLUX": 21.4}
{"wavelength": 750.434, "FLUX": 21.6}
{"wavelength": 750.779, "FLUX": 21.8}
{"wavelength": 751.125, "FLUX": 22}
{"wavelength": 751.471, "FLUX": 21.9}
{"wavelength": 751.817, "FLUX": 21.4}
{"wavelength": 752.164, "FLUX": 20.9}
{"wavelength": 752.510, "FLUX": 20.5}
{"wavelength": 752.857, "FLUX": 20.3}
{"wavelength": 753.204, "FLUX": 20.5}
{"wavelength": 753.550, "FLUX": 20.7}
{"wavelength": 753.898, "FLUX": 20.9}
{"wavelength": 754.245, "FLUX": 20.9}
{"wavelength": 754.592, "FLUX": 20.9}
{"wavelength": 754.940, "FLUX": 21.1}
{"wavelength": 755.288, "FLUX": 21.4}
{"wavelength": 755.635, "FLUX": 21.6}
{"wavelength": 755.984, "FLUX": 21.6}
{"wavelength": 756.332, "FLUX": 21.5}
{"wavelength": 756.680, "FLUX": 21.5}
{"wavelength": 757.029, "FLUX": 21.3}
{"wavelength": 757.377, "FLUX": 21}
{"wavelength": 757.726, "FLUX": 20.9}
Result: 0.09 nm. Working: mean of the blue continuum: 22.5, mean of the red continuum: 21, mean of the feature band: 20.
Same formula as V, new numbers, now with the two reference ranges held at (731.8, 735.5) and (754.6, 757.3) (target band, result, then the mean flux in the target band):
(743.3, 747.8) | -0.07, 22.2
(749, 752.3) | 0.06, 21.3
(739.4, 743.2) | 0.15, 21.2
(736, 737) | -0.02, 22.8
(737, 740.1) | -0.08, 22.8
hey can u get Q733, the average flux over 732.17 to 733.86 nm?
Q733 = 22.4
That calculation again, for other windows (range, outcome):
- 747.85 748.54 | 20.3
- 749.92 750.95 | 21.6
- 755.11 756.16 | 21.5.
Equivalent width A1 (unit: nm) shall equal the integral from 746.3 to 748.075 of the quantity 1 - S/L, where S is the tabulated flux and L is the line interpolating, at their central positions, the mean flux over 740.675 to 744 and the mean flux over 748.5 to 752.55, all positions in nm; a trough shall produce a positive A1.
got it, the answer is -0.12 nm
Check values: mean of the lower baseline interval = 20.9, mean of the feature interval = 22.4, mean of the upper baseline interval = 21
